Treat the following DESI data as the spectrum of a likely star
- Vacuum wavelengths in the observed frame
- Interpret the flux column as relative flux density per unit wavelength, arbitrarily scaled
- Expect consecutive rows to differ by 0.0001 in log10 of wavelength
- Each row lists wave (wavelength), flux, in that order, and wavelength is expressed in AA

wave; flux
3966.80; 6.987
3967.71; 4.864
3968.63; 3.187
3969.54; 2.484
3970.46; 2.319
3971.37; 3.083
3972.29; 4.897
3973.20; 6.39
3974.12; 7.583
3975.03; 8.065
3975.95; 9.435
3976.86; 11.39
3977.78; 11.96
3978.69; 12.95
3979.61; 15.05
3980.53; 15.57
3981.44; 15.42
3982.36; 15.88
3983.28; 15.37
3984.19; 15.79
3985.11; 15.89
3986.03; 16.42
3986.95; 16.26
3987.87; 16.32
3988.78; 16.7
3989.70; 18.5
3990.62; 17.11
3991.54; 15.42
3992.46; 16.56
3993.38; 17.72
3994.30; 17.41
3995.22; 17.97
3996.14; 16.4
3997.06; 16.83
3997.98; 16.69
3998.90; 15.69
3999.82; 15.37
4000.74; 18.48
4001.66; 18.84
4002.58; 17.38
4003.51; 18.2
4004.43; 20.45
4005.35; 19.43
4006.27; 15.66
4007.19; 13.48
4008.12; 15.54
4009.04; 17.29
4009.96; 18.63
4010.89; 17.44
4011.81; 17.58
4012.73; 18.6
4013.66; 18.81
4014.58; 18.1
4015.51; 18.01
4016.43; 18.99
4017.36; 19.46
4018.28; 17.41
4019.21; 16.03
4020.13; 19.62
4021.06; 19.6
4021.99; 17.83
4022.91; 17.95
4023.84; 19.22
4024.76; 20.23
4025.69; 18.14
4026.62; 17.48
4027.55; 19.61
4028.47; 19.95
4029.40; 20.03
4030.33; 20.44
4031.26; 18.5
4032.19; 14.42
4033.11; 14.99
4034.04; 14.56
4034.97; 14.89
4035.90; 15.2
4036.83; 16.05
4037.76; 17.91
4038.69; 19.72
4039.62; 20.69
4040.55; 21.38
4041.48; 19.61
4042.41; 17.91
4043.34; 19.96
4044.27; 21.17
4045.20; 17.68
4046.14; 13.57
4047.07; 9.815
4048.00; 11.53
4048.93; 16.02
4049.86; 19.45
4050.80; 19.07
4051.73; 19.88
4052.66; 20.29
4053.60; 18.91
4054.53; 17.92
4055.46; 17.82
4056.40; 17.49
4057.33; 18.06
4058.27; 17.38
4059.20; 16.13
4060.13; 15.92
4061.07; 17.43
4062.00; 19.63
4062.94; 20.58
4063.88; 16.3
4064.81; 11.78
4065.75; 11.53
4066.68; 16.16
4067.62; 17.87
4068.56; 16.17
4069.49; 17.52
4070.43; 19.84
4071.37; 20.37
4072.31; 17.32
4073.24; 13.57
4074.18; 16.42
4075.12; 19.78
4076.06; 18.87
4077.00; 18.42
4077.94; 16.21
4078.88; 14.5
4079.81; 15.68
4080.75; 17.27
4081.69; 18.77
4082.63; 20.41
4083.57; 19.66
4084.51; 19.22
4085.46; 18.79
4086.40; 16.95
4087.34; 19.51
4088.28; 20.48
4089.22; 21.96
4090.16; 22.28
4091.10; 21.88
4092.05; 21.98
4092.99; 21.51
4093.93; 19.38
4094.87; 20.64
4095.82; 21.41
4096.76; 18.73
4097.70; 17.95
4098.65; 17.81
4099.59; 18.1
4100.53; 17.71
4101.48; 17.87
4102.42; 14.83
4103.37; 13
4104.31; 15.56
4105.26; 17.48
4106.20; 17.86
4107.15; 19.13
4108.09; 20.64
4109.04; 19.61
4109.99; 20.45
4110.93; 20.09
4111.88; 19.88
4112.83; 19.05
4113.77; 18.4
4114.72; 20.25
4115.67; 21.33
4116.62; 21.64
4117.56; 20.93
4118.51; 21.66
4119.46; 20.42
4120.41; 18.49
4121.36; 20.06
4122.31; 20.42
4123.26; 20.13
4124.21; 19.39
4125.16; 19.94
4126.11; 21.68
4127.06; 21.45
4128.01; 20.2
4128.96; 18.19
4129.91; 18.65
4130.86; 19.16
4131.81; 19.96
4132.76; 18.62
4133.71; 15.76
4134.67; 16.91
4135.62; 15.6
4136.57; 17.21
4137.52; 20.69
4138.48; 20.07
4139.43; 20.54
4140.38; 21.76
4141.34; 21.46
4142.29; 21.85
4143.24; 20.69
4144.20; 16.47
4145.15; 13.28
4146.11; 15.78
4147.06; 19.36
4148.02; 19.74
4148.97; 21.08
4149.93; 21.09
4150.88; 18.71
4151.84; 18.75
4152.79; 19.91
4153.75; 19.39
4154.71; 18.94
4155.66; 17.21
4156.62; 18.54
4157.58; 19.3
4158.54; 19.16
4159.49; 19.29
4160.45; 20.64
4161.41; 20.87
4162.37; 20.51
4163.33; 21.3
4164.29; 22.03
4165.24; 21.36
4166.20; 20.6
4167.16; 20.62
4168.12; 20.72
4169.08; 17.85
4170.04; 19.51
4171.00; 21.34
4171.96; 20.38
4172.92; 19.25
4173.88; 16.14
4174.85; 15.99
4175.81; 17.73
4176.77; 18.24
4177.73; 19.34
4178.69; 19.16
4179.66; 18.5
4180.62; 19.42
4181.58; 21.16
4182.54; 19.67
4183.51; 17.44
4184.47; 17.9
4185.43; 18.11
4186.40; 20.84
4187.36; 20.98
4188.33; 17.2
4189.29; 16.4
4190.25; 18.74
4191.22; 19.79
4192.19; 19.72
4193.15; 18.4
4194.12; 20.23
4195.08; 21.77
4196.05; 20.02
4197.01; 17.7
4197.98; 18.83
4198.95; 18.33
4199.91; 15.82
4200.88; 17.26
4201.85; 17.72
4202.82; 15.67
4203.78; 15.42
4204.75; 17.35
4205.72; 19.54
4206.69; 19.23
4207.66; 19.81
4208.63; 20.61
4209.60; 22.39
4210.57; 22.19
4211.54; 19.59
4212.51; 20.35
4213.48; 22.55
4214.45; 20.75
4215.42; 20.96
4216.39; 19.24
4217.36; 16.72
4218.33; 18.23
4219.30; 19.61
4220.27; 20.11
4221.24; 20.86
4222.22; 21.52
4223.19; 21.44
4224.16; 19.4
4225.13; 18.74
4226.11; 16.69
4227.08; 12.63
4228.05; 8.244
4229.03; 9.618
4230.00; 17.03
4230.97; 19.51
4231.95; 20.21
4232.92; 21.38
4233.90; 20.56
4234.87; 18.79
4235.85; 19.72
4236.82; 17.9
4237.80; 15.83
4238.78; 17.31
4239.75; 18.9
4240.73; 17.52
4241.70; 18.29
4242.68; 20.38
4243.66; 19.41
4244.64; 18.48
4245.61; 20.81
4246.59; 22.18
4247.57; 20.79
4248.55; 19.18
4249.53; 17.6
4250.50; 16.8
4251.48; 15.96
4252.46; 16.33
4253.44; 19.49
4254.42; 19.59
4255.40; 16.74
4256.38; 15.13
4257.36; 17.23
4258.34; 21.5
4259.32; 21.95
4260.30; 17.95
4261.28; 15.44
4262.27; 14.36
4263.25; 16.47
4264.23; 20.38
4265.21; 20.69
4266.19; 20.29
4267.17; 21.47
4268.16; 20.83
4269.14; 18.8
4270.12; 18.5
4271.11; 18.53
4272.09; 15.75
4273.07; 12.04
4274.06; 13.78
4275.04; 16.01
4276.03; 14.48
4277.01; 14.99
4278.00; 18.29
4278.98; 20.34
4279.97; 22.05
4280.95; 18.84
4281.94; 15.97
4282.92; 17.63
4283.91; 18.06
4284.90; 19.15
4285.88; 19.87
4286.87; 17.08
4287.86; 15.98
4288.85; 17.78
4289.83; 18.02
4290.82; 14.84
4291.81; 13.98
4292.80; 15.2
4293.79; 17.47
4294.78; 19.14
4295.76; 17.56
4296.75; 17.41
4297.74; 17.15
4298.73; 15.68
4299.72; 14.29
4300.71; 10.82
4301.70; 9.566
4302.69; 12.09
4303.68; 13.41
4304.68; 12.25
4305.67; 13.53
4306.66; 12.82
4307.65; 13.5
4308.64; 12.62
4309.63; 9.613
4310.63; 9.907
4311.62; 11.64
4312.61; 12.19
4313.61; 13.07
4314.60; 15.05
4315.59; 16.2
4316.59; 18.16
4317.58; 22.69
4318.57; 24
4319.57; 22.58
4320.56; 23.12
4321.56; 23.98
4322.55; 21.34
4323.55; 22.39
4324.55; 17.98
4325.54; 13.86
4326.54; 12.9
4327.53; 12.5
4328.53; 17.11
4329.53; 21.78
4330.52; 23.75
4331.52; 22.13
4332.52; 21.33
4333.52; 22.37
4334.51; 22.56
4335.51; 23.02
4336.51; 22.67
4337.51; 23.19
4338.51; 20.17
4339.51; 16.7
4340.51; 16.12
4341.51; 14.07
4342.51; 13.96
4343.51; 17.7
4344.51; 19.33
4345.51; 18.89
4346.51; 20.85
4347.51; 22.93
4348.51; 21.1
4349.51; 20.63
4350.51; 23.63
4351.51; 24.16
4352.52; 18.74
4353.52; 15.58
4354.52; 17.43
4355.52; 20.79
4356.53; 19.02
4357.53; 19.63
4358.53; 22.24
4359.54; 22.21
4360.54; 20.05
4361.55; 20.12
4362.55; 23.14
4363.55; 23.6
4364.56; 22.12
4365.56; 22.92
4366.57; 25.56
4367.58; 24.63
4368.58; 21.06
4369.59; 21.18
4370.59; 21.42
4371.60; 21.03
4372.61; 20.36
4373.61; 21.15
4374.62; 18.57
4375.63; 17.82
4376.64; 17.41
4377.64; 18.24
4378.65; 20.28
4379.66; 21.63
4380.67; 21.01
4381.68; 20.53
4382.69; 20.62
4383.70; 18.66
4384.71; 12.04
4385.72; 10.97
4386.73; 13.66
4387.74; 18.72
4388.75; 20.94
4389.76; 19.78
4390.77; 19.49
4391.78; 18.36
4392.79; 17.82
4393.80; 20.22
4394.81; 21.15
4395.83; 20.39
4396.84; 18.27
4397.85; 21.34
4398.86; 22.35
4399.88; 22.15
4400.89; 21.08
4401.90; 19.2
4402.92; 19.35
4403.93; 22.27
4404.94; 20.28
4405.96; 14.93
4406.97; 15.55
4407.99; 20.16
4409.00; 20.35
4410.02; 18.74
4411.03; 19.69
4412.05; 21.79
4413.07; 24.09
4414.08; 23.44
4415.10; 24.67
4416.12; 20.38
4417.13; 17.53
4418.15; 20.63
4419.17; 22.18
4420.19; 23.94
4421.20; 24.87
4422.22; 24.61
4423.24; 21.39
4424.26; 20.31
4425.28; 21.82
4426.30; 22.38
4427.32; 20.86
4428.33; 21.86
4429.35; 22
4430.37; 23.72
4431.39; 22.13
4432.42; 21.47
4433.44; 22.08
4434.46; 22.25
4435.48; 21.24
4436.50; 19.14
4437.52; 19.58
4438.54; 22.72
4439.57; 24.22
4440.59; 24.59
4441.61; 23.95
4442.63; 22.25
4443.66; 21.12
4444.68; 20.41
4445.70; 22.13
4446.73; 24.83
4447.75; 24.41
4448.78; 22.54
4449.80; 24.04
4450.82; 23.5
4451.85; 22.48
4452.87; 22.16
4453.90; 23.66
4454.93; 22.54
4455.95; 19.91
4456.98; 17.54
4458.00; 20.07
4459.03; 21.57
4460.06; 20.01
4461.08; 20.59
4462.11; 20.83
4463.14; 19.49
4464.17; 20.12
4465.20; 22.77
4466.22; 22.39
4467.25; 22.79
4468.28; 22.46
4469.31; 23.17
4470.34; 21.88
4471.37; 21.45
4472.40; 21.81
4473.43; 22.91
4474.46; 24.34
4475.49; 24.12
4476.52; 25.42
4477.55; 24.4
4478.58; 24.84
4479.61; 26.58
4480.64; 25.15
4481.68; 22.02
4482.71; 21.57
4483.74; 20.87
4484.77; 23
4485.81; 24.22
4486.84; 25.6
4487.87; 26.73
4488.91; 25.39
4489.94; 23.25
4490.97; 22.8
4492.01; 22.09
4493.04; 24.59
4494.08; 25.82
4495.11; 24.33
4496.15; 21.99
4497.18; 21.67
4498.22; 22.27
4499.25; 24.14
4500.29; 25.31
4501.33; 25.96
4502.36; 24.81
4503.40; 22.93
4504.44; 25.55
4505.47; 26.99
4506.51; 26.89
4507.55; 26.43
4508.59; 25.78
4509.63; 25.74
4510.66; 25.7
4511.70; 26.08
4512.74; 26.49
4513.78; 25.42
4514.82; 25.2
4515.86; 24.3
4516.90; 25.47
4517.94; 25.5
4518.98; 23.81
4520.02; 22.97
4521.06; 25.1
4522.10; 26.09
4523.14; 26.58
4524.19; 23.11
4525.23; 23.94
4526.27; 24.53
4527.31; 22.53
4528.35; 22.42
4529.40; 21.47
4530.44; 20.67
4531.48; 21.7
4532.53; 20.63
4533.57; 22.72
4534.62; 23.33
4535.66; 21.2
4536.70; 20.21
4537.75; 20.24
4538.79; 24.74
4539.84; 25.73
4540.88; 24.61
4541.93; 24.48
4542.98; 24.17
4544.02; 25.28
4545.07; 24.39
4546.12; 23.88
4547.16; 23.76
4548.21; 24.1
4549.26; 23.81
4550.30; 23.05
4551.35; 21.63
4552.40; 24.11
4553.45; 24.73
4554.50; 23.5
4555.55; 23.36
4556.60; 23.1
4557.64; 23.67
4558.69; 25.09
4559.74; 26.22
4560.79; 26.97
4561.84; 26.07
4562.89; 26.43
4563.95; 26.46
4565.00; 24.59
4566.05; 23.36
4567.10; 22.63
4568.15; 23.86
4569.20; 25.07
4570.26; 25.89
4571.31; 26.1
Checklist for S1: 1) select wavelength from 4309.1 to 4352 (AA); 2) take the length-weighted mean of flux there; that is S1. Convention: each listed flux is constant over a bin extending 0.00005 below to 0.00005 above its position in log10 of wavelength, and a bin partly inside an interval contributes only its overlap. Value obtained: 18.9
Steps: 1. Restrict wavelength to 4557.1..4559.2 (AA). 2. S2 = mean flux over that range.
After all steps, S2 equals 24.5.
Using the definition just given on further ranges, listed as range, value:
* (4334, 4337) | 22.8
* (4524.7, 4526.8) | 24.3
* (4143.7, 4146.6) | 15.2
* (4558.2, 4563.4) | 26.2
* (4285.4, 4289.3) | 17.6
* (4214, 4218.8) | 19.2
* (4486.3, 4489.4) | 25.9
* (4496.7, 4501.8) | 23.8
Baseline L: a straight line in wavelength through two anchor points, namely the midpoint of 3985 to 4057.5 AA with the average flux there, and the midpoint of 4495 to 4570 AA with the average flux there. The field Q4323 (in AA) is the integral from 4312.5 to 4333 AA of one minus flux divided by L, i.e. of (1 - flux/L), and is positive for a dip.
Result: 2.3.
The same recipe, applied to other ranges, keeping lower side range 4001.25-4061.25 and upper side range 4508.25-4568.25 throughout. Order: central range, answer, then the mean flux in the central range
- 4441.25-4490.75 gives 1.1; 22.7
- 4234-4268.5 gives 3.2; 18.6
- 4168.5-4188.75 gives 0.8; 18.9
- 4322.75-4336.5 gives 1.2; 19.7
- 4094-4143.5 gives -1.0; 19.3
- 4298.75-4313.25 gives 6.2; 12.1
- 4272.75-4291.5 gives 3.4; 17.1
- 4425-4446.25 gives 0.7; 22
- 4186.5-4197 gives 0.3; 19.3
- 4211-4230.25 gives 1.8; 18.2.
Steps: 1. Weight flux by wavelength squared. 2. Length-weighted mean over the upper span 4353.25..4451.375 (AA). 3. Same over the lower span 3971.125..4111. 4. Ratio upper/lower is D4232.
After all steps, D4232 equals 1.44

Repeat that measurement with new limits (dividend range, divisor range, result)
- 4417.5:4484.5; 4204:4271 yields 1.31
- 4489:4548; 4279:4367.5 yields 1.44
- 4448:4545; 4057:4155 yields 1.50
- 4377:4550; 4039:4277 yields 1.38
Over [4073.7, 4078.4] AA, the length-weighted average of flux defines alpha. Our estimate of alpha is 17.9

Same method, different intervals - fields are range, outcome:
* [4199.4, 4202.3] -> 16.9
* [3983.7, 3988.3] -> 16.1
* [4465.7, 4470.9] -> 22.5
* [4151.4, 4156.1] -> 18.9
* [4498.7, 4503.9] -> 24.6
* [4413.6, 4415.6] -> 24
